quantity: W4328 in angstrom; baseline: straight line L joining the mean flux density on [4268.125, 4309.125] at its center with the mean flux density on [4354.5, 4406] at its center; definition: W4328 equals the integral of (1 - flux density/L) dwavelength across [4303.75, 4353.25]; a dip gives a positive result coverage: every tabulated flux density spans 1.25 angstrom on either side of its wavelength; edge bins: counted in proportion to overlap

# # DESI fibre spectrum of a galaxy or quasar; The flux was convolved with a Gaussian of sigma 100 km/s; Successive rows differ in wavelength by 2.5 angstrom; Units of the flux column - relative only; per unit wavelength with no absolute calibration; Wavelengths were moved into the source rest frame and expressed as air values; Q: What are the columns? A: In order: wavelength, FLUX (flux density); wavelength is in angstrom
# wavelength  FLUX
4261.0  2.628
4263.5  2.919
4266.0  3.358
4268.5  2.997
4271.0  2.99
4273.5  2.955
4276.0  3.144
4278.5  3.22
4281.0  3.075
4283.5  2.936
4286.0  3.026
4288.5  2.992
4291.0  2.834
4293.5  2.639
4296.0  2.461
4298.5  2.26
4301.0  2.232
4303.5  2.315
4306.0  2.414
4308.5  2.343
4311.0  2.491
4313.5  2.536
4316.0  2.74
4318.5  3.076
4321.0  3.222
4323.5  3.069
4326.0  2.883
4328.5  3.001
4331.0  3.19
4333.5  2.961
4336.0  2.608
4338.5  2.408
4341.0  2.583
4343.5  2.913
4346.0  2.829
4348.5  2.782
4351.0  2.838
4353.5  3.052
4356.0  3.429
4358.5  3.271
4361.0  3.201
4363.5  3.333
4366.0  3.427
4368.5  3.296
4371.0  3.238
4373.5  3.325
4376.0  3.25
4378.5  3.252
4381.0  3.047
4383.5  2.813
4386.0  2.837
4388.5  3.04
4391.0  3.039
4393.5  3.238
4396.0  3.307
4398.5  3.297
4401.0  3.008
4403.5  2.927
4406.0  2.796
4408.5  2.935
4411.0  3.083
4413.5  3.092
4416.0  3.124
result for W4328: 2.6 angstrom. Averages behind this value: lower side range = 2.76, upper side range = 3.17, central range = 2.78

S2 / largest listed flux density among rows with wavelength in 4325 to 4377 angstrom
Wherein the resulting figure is 3.429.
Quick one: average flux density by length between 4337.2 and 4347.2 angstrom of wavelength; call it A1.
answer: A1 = 2.68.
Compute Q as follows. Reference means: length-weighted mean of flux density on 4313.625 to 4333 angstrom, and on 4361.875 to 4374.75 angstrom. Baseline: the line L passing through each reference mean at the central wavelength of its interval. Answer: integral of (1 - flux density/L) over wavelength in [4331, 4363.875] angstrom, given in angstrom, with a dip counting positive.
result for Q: 2.4 angstrom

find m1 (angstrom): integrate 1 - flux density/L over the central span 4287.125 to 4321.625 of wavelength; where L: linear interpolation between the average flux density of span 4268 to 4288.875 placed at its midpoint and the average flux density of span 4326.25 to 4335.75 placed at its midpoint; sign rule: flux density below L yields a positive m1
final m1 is 4.7 angstrom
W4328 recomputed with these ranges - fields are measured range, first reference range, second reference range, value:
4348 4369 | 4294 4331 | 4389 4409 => -2.2 angstrom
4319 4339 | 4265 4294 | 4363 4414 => 0.8 angstrom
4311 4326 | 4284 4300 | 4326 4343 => -0.7 angstrom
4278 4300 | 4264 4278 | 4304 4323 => 0.9 angstrom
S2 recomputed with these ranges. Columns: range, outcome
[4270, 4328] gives 3.222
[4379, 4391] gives 3.047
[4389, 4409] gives 3.307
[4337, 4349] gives 2.913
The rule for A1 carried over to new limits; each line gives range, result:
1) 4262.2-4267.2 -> 3.13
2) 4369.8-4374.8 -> 3.28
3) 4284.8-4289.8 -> 3.01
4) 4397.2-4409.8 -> 2.99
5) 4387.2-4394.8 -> 3.11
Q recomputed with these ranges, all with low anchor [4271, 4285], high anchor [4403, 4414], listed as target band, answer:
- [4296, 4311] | 3.5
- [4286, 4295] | 0.6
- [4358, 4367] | -0.9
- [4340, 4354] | 0.8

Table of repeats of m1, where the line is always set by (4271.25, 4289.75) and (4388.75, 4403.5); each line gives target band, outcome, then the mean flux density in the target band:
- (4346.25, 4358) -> 0.32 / 3.02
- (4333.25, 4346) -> 1.69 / 2.69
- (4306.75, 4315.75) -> 1.72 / 2.49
